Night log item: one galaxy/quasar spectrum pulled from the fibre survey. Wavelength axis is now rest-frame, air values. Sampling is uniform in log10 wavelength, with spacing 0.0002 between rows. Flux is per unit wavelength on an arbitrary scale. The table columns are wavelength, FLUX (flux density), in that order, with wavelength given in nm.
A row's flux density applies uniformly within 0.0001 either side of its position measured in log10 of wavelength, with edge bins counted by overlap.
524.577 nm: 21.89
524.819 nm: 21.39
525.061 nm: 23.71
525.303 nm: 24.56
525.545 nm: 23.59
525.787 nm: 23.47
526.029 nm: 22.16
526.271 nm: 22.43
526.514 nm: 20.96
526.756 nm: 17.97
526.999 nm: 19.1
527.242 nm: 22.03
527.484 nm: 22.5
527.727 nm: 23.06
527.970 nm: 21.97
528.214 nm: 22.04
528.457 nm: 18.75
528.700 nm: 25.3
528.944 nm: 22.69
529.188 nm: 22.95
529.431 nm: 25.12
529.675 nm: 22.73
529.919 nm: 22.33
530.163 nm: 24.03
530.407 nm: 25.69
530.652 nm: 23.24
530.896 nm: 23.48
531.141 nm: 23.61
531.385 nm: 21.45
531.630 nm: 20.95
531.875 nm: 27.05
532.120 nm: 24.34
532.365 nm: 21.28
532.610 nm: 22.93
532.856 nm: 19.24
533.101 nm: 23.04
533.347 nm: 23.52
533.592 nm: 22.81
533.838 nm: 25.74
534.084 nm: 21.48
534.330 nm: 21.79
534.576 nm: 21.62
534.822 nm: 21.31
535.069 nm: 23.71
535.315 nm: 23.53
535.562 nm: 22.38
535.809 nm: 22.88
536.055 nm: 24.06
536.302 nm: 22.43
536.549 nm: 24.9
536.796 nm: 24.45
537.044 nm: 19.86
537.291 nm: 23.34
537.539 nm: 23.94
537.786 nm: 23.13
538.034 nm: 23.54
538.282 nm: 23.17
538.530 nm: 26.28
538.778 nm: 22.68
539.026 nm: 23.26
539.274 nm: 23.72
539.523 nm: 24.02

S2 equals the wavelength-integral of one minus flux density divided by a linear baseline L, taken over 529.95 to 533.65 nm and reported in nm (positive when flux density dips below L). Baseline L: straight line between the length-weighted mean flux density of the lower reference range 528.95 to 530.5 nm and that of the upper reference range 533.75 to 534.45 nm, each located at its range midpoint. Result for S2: 0.034 nm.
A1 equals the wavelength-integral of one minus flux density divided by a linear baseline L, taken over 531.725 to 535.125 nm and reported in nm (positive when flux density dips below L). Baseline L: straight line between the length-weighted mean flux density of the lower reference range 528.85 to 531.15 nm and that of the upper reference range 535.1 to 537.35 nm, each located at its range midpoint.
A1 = 0.08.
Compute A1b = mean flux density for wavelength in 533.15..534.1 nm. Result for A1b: 23.6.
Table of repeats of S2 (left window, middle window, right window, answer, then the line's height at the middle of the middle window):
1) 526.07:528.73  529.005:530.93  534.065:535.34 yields -0.18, 21.7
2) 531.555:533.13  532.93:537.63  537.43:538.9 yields 0.06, 23.3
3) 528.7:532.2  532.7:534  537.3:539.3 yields 0.04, 23.6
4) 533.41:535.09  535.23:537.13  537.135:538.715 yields 0.01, 23.2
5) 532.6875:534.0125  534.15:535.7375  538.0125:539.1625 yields 0.05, 23.1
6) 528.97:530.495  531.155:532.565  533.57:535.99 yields 0.01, 23.3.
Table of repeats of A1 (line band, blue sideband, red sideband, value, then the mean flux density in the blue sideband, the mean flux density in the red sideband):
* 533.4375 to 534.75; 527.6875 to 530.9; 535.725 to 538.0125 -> 0.03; 23.1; 23.2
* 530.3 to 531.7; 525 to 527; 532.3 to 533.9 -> -0.04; 22.1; 22.6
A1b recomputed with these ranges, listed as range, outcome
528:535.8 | 22.9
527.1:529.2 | 22.3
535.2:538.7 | 23.4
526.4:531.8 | 22.4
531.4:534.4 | 22.8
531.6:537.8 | 22.9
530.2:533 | 23.1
